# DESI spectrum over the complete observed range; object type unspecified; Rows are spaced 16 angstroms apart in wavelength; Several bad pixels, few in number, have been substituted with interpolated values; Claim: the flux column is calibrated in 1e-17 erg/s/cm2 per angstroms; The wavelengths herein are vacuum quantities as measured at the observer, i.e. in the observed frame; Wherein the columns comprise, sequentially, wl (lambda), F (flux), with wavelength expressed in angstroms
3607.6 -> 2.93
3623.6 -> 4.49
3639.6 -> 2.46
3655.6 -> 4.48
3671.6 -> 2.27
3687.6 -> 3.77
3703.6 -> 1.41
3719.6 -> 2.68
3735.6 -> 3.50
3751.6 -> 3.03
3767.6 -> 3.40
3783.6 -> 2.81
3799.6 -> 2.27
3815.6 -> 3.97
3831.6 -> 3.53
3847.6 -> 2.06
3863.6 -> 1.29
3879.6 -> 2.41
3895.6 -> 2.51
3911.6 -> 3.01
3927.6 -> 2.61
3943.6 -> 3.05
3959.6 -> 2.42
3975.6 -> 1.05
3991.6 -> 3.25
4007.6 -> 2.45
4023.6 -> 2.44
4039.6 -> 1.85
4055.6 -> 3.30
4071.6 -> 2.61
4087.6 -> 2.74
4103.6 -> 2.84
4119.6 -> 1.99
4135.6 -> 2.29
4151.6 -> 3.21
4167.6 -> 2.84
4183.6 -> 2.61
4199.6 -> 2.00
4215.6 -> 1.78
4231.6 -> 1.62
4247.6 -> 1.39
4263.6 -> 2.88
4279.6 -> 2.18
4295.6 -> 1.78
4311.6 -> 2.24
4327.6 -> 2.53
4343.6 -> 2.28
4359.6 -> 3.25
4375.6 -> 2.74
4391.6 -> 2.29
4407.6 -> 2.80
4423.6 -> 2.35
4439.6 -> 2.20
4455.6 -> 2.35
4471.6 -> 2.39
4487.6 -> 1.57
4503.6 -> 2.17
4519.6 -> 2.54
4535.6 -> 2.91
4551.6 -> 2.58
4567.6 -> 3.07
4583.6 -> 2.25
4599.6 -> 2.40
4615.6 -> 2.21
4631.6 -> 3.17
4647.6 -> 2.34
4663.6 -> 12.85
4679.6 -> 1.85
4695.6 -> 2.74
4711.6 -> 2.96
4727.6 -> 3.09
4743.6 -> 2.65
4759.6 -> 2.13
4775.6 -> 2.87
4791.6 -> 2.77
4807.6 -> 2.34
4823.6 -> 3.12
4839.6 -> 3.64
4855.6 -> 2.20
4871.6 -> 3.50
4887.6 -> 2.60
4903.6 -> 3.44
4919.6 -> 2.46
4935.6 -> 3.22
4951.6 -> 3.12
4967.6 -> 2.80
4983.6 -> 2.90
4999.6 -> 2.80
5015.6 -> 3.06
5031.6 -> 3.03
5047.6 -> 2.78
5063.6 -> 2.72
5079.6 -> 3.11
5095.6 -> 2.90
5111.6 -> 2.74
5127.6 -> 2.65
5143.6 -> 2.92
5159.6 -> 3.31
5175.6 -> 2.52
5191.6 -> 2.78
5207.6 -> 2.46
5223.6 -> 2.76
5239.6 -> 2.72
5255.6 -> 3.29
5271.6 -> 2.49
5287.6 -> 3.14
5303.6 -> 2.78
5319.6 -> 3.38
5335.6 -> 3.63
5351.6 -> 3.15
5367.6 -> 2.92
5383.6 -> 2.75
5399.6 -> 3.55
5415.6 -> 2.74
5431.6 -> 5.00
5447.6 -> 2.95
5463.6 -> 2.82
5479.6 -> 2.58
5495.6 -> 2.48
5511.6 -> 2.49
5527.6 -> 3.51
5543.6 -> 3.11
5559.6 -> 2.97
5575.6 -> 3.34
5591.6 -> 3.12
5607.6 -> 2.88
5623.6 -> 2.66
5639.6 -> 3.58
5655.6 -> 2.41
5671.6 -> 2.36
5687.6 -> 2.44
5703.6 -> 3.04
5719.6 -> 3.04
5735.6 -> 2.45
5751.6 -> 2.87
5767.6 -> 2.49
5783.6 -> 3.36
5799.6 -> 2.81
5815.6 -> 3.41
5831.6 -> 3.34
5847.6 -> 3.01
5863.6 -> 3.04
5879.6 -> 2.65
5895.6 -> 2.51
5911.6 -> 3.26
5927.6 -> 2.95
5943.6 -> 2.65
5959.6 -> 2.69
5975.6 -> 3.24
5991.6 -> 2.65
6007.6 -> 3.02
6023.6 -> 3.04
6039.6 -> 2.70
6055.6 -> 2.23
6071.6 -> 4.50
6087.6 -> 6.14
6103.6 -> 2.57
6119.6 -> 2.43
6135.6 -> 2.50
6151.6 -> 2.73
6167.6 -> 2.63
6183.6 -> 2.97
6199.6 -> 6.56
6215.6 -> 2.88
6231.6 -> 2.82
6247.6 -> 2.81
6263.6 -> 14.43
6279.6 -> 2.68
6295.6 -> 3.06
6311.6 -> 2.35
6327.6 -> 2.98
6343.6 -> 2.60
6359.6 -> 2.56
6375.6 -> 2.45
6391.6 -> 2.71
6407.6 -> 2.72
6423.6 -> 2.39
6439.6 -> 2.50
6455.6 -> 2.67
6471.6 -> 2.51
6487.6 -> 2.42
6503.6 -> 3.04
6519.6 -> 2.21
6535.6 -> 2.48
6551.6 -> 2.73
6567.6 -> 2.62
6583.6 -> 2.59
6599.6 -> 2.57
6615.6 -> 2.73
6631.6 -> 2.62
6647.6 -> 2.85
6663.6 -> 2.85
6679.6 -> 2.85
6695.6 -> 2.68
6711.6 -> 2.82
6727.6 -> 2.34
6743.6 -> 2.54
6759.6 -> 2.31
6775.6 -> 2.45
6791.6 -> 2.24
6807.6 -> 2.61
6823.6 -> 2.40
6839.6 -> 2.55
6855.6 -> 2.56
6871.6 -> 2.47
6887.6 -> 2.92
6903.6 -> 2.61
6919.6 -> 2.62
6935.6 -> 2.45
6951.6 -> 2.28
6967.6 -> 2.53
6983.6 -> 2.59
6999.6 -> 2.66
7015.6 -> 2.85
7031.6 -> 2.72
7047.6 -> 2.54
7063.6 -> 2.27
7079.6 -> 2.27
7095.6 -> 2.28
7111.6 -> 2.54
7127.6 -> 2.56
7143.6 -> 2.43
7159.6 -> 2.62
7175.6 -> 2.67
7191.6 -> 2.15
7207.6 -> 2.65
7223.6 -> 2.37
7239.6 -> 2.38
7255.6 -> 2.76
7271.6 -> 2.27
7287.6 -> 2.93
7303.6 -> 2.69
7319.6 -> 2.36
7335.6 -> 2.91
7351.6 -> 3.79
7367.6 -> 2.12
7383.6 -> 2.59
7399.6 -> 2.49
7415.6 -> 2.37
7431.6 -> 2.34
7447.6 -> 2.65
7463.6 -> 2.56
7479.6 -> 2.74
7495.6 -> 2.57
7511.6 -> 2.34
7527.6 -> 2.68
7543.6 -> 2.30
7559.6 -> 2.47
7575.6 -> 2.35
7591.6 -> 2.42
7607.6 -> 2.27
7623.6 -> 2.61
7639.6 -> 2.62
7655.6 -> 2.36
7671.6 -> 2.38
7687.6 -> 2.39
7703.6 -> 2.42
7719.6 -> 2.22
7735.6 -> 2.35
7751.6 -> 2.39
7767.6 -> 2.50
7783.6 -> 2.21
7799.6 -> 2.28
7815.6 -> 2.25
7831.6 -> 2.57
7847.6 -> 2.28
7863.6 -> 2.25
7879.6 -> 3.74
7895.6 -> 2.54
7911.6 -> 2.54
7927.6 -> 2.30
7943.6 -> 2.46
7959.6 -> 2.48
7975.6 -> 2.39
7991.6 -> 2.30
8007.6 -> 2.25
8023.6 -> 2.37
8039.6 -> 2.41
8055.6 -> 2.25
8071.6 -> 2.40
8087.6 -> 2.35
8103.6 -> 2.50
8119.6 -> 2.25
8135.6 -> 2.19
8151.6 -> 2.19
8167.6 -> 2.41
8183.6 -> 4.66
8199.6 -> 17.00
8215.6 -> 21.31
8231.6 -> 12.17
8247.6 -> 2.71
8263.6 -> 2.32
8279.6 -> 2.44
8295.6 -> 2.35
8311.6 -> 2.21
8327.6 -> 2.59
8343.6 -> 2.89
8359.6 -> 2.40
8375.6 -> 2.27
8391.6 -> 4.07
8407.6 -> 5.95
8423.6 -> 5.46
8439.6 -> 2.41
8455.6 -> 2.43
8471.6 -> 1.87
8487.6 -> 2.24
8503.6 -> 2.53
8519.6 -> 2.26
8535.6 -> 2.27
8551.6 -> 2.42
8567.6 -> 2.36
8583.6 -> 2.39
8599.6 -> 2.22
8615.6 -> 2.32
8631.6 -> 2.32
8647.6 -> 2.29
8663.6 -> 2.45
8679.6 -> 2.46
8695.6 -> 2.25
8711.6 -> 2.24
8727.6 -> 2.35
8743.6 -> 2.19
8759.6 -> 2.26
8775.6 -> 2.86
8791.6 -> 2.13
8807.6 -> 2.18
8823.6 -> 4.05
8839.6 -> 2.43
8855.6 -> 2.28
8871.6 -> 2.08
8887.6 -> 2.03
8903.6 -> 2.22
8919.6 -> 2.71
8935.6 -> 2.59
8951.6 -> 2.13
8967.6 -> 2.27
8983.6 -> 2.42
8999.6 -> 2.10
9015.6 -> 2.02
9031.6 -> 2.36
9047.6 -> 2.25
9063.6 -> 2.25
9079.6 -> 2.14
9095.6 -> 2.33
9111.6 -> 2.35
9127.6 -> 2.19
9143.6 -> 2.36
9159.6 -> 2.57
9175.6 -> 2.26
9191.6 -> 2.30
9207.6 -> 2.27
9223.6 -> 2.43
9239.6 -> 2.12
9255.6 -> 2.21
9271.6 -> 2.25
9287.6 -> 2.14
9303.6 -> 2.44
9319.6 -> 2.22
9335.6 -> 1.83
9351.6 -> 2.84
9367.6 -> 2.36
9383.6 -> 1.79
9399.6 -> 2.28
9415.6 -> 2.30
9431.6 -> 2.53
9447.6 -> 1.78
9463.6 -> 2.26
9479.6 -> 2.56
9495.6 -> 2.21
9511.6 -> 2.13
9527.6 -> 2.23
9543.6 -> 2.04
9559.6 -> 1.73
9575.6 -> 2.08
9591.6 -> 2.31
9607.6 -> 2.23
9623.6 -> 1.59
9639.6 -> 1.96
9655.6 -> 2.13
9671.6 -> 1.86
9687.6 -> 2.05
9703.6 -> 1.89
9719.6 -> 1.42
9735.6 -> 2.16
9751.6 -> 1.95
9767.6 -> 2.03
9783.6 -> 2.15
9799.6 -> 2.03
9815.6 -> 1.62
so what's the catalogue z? 0.25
